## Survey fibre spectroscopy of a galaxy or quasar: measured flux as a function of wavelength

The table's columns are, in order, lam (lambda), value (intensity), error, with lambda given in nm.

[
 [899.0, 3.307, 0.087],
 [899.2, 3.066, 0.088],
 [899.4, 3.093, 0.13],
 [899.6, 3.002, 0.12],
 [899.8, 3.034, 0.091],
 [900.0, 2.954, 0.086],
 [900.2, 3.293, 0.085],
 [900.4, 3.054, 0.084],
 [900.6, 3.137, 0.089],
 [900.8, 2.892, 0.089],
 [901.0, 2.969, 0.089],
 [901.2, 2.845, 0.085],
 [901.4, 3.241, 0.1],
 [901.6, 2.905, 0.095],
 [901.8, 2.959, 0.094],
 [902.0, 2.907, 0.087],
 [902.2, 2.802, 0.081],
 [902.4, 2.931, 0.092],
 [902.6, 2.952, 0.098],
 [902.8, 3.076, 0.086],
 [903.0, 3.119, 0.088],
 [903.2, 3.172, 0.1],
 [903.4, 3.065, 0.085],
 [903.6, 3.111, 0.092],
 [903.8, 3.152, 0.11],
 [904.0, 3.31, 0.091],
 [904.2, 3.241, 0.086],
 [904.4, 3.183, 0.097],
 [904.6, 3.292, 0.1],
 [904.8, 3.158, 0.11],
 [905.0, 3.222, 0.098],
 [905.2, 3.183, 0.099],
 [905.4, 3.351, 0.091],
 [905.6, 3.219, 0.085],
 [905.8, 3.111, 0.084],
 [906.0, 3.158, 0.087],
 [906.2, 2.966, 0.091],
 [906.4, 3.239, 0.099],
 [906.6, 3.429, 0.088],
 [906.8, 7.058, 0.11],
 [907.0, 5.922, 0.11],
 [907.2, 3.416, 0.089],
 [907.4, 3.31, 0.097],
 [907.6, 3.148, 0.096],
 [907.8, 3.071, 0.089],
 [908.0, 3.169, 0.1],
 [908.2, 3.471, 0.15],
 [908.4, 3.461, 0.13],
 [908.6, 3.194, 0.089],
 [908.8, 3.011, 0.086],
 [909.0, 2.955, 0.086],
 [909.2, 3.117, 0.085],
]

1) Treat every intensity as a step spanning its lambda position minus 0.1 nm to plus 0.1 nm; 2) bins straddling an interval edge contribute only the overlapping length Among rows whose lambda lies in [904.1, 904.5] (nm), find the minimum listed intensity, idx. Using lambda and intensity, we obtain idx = 3.183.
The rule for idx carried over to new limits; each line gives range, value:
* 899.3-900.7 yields 2.954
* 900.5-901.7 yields 2.845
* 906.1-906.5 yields 2.966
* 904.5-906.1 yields 3.111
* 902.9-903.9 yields 3.065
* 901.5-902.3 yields 2.802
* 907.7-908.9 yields 3.011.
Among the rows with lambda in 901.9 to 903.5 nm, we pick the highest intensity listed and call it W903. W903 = 3.172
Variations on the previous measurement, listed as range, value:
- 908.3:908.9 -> 3.461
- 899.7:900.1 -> 3.034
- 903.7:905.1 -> 3.31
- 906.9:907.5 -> 5.922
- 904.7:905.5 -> 3.351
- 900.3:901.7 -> 3.241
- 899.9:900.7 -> 3.293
